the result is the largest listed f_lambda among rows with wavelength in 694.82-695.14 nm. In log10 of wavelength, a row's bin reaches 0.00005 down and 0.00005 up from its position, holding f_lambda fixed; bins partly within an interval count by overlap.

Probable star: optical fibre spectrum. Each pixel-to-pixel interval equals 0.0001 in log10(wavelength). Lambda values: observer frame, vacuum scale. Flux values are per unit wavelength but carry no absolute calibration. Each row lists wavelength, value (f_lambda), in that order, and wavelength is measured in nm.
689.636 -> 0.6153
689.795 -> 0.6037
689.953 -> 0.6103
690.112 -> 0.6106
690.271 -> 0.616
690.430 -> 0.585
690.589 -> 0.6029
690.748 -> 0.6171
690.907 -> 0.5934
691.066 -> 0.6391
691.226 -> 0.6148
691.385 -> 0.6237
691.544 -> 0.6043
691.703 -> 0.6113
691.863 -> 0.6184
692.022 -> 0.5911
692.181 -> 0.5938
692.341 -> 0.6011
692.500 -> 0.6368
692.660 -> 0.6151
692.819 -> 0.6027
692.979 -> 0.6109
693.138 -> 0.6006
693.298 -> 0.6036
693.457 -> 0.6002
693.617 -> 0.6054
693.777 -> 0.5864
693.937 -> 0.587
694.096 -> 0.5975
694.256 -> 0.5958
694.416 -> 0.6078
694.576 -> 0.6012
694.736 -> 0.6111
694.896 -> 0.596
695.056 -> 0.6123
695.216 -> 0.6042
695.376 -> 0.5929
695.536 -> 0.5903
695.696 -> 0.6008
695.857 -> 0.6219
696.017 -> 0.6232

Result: 0.6123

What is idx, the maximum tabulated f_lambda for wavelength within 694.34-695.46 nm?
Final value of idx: 0.6123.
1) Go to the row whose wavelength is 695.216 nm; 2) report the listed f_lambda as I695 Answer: 0.6042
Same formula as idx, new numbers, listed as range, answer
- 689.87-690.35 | 0.616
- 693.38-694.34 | 0.6054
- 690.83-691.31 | 0.6391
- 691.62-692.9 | 0.6368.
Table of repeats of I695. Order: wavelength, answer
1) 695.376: 0.5929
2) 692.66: 0.6151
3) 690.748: 0.6171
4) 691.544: 0.6043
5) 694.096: 0.5975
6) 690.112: 0.6106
